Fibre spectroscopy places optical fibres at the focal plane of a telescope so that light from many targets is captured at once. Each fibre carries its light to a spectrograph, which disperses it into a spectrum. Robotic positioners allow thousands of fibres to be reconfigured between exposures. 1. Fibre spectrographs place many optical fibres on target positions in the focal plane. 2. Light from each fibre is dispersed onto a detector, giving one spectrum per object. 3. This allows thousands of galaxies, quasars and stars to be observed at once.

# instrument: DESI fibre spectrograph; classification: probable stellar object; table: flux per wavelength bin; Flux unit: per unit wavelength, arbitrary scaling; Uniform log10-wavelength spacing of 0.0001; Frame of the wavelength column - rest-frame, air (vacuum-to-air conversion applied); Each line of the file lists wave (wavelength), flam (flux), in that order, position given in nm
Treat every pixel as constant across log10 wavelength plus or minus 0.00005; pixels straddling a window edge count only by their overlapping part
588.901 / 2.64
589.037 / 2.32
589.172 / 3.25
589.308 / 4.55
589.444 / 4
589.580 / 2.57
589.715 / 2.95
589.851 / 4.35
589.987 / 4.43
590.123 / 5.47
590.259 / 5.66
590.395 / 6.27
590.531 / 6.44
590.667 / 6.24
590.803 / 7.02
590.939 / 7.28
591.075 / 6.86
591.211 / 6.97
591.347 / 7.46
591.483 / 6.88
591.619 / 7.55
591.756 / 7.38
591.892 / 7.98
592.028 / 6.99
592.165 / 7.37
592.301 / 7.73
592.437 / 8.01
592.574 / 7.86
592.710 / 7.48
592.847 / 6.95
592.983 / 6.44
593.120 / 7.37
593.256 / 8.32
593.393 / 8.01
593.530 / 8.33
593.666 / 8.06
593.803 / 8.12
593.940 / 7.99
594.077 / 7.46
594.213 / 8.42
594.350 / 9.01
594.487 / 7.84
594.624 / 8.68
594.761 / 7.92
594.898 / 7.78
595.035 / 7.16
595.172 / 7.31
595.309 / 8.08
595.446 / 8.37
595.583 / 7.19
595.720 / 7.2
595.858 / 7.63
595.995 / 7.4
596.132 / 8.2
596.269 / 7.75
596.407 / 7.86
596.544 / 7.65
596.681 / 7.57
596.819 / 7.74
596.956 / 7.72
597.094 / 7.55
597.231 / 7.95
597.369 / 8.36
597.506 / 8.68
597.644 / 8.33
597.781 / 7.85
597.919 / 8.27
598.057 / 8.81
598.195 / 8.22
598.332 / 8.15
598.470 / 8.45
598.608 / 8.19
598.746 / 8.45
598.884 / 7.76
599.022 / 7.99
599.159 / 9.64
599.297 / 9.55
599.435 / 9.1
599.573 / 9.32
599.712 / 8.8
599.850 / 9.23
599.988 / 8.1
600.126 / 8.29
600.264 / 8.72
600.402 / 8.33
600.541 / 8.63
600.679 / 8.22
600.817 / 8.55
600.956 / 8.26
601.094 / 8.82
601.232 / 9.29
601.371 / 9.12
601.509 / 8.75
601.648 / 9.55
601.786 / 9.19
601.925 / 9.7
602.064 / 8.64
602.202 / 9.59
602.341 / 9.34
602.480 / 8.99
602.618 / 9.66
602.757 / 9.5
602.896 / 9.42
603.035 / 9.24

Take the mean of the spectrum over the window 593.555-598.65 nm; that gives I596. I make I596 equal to 7.97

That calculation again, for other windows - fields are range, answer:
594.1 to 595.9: 7.88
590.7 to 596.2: 7.64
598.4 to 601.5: 8.68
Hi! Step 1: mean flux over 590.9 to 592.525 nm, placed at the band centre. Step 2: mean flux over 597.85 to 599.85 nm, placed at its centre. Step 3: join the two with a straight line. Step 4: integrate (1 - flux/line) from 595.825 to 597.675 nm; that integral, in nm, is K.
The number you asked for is 0.09 nm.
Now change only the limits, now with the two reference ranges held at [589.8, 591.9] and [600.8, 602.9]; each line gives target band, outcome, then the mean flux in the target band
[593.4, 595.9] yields -0.18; 7.92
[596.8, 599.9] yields -0.05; 8.45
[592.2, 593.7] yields -0.14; 7.68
